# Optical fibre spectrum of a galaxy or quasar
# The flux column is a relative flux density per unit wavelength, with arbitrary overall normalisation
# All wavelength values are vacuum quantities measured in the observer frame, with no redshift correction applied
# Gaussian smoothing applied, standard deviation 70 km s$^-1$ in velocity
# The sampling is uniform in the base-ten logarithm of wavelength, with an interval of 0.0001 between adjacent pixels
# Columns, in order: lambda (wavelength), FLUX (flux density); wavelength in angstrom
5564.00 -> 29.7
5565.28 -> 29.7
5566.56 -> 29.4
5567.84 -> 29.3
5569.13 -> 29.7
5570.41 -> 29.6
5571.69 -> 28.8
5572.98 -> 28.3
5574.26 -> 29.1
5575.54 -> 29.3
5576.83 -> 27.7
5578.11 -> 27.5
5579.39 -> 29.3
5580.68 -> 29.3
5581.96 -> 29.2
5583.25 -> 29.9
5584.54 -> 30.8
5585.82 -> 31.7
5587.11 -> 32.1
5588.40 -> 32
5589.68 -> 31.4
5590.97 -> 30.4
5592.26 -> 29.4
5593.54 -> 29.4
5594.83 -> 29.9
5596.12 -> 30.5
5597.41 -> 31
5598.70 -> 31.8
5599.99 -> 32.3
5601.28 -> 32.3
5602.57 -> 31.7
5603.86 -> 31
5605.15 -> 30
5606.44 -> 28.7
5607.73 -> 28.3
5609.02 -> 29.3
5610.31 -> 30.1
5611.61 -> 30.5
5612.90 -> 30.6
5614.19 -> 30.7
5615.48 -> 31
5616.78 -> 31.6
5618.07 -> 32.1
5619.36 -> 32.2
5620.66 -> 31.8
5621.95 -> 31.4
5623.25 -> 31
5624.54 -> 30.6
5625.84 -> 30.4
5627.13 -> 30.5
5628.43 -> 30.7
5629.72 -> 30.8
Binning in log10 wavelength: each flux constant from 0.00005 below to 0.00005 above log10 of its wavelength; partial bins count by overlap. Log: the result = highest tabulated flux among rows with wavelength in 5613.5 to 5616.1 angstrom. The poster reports 31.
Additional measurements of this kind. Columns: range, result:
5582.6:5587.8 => 32.1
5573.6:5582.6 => 29.3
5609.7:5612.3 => 30.5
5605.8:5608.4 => 28.7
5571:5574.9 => 29.1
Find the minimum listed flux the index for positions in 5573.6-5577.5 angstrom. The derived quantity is 27.7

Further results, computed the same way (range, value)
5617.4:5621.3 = 31.8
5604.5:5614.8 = 28.3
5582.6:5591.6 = 29.9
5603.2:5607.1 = 28.7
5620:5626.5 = 30.4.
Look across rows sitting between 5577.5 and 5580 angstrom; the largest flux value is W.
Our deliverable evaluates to 29.3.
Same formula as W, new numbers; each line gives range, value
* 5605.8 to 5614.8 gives 30.7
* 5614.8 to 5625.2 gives 32.2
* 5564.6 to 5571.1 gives 29.7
